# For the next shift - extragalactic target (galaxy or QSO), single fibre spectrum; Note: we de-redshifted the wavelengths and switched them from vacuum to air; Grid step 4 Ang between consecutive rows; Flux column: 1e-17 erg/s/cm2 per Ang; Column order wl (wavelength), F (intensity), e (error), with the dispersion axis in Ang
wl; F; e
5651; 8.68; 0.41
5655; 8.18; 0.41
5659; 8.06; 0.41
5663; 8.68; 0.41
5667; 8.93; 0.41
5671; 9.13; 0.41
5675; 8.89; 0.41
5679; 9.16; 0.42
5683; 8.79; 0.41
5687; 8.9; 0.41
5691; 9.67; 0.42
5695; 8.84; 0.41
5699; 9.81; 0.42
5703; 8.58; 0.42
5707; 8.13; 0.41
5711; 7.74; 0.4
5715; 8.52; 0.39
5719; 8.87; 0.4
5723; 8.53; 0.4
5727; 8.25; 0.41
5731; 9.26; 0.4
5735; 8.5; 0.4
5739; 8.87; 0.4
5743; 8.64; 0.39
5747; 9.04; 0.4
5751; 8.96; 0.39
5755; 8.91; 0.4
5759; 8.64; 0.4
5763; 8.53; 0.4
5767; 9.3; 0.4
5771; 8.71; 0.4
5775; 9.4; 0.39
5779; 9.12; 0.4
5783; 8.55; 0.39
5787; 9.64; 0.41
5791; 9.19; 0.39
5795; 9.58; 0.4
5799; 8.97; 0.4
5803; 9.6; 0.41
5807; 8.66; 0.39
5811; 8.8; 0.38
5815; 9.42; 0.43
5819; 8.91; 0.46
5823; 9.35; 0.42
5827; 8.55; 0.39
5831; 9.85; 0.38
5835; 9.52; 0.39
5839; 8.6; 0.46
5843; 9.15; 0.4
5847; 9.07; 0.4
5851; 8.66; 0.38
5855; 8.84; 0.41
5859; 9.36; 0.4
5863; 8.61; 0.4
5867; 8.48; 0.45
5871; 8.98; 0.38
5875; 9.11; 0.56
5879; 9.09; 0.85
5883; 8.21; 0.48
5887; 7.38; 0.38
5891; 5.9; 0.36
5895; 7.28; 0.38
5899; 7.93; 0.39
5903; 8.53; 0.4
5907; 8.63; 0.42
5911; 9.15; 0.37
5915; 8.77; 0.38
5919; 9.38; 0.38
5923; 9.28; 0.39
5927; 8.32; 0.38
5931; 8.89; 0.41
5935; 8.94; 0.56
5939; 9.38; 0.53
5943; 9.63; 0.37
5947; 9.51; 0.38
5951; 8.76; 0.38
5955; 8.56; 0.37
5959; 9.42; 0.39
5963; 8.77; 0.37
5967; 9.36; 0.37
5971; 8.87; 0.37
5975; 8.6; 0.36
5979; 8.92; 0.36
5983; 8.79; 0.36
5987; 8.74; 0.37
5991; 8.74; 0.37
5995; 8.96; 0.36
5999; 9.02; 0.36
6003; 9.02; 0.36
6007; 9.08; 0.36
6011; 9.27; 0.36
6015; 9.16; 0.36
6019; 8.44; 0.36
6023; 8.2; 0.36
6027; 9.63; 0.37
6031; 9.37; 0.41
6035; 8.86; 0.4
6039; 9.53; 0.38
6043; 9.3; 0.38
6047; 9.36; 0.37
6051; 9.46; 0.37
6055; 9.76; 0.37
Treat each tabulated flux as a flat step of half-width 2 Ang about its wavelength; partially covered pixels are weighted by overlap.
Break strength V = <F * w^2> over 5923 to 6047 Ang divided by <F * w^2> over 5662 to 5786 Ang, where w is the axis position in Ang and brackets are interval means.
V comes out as 1.11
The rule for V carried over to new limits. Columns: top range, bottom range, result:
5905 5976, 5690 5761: 1.11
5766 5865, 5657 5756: 1.08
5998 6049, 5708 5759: 1.16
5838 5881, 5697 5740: 1.08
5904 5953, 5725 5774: 1.09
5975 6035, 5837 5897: 1.11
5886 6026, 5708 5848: 1.04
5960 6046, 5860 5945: 1.08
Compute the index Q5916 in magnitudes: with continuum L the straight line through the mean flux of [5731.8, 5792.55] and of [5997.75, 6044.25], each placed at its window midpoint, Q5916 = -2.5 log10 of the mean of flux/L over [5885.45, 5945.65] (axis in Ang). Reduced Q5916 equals 0.063 mag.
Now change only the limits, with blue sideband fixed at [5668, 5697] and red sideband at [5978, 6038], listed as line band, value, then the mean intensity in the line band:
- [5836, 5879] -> 0.011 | 8.91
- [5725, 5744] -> 0.040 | 8.71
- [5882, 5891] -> 0.222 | 7.33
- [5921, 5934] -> 0.017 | 8.84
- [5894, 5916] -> 0.071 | 8.41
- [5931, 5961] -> -0.021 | 9.15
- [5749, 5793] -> 0.004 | 9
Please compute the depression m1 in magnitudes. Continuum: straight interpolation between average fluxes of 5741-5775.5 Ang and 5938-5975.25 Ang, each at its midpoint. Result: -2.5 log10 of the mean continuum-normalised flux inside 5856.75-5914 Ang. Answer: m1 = 0.09 mag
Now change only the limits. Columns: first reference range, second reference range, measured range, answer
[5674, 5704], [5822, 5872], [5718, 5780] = 0.03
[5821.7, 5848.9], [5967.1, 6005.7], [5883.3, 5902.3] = 0.23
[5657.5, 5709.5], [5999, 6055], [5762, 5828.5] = -0.01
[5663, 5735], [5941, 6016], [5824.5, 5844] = -0.03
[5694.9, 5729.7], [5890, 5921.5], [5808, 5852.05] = -0.08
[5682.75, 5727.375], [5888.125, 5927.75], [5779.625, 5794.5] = -0.08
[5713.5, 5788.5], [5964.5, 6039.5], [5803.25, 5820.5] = -0.02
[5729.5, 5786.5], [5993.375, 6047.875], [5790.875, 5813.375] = -0.02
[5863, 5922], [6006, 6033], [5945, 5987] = -0.02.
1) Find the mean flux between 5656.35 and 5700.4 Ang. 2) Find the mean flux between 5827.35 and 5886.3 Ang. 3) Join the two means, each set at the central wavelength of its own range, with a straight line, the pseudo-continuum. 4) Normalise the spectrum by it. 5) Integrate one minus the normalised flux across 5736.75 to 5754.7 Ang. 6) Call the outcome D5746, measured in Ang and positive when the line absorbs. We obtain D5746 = 0.1 Ang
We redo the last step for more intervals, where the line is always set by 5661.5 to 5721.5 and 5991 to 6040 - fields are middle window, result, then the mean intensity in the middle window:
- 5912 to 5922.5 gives -0.2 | 9.11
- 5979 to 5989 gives 0.2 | 8.8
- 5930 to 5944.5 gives -0.4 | 9.22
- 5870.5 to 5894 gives 2.4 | 8.02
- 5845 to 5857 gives 0.1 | 8.86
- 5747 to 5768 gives 0.0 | 8.86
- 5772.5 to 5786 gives -0.3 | 9.06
